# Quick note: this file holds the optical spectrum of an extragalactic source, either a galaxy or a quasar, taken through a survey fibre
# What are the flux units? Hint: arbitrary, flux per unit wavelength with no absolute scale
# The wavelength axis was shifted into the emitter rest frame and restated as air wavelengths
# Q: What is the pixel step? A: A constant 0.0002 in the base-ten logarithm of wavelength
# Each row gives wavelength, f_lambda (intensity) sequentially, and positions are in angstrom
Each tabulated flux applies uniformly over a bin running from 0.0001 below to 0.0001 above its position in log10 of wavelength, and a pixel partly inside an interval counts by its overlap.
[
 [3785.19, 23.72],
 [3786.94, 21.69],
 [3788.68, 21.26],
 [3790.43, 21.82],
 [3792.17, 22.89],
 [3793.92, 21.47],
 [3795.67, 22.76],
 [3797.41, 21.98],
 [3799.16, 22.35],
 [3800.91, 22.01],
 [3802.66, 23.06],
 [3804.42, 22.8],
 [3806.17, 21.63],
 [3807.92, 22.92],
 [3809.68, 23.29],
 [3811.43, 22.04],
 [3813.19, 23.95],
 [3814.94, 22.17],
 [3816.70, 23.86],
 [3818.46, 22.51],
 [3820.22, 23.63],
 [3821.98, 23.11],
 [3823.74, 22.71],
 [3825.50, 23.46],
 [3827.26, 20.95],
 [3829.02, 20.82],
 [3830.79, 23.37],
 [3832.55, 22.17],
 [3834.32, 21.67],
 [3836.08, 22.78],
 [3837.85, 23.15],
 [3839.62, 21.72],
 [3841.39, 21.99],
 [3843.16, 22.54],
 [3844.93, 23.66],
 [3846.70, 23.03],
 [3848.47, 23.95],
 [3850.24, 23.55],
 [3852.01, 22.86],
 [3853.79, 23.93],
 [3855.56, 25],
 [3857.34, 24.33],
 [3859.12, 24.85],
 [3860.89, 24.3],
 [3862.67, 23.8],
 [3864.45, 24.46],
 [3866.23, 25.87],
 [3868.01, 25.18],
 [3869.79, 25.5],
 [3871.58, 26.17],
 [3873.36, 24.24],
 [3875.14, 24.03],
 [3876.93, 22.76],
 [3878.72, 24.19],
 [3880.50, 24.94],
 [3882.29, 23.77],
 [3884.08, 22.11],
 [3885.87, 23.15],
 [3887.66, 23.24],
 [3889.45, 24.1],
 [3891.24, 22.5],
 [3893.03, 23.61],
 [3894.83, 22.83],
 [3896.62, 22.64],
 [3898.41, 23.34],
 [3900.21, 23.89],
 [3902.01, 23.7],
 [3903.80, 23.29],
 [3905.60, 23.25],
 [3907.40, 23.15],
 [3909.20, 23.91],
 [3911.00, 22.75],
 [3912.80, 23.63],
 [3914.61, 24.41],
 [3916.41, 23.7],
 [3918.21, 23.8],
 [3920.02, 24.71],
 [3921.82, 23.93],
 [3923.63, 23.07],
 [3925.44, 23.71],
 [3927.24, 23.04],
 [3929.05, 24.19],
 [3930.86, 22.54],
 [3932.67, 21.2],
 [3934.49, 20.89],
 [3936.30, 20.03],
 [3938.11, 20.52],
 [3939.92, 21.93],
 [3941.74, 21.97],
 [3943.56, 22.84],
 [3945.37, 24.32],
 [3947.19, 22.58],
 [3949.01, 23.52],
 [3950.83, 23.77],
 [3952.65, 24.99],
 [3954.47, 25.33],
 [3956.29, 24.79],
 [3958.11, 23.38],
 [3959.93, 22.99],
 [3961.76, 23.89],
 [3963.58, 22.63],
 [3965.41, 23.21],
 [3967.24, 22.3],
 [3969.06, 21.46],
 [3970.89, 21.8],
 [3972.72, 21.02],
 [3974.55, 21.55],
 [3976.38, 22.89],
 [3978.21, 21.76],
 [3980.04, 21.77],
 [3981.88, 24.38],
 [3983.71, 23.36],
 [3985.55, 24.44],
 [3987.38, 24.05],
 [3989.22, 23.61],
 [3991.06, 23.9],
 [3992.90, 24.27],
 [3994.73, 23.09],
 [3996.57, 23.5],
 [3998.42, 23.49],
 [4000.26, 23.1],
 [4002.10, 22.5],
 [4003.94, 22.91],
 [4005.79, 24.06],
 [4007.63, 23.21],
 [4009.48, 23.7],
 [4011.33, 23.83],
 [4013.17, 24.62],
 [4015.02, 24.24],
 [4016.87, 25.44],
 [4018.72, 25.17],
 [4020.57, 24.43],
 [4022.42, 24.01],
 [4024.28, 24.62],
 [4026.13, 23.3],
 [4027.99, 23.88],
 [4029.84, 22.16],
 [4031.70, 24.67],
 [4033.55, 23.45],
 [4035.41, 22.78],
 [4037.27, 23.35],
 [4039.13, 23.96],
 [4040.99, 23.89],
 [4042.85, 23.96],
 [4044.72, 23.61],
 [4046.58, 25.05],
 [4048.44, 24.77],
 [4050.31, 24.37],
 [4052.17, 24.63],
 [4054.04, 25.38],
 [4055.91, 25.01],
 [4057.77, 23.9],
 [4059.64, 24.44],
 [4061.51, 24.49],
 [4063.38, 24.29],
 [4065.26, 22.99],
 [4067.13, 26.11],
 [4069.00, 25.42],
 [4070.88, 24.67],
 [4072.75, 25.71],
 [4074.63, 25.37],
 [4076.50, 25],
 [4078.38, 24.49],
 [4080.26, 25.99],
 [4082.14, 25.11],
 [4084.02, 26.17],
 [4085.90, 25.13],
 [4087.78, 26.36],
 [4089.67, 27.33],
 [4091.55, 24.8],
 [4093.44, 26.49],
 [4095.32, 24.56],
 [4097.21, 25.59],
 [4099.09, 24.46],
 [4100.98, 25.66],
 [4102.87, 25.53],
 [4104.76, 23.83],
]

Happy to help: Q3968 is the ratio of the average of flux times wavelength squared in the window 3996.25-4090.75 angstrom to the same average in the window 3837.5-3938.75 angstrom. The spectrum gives 1.12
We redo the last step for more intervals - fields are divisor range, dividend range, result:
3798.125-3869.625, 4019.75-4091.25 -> 1.19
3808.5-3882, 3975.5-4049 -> 1.10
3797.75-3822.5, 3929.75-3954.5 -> 1.06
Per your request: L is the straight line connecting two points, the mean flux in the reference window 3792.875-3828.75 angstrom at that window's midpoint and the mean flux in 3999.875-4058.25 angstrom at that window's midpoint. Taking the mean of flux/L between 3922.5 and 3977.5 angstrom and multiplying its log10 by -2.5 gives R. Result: 0.04 mag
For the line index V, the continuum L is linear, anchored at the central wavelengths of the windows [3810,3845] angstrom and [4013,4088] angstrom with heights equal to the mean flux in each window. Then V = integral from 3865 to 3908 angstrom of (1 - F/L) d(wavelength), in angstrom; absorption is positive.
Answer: -1.32 angstrom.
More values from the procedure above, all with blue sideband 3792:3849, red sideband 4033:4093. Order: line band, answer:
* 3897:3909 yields 0.0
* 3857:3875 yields -1.4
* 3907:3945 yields 1.1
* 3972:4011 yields 1.5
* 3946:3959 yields -0.1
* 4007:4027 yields 0.1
